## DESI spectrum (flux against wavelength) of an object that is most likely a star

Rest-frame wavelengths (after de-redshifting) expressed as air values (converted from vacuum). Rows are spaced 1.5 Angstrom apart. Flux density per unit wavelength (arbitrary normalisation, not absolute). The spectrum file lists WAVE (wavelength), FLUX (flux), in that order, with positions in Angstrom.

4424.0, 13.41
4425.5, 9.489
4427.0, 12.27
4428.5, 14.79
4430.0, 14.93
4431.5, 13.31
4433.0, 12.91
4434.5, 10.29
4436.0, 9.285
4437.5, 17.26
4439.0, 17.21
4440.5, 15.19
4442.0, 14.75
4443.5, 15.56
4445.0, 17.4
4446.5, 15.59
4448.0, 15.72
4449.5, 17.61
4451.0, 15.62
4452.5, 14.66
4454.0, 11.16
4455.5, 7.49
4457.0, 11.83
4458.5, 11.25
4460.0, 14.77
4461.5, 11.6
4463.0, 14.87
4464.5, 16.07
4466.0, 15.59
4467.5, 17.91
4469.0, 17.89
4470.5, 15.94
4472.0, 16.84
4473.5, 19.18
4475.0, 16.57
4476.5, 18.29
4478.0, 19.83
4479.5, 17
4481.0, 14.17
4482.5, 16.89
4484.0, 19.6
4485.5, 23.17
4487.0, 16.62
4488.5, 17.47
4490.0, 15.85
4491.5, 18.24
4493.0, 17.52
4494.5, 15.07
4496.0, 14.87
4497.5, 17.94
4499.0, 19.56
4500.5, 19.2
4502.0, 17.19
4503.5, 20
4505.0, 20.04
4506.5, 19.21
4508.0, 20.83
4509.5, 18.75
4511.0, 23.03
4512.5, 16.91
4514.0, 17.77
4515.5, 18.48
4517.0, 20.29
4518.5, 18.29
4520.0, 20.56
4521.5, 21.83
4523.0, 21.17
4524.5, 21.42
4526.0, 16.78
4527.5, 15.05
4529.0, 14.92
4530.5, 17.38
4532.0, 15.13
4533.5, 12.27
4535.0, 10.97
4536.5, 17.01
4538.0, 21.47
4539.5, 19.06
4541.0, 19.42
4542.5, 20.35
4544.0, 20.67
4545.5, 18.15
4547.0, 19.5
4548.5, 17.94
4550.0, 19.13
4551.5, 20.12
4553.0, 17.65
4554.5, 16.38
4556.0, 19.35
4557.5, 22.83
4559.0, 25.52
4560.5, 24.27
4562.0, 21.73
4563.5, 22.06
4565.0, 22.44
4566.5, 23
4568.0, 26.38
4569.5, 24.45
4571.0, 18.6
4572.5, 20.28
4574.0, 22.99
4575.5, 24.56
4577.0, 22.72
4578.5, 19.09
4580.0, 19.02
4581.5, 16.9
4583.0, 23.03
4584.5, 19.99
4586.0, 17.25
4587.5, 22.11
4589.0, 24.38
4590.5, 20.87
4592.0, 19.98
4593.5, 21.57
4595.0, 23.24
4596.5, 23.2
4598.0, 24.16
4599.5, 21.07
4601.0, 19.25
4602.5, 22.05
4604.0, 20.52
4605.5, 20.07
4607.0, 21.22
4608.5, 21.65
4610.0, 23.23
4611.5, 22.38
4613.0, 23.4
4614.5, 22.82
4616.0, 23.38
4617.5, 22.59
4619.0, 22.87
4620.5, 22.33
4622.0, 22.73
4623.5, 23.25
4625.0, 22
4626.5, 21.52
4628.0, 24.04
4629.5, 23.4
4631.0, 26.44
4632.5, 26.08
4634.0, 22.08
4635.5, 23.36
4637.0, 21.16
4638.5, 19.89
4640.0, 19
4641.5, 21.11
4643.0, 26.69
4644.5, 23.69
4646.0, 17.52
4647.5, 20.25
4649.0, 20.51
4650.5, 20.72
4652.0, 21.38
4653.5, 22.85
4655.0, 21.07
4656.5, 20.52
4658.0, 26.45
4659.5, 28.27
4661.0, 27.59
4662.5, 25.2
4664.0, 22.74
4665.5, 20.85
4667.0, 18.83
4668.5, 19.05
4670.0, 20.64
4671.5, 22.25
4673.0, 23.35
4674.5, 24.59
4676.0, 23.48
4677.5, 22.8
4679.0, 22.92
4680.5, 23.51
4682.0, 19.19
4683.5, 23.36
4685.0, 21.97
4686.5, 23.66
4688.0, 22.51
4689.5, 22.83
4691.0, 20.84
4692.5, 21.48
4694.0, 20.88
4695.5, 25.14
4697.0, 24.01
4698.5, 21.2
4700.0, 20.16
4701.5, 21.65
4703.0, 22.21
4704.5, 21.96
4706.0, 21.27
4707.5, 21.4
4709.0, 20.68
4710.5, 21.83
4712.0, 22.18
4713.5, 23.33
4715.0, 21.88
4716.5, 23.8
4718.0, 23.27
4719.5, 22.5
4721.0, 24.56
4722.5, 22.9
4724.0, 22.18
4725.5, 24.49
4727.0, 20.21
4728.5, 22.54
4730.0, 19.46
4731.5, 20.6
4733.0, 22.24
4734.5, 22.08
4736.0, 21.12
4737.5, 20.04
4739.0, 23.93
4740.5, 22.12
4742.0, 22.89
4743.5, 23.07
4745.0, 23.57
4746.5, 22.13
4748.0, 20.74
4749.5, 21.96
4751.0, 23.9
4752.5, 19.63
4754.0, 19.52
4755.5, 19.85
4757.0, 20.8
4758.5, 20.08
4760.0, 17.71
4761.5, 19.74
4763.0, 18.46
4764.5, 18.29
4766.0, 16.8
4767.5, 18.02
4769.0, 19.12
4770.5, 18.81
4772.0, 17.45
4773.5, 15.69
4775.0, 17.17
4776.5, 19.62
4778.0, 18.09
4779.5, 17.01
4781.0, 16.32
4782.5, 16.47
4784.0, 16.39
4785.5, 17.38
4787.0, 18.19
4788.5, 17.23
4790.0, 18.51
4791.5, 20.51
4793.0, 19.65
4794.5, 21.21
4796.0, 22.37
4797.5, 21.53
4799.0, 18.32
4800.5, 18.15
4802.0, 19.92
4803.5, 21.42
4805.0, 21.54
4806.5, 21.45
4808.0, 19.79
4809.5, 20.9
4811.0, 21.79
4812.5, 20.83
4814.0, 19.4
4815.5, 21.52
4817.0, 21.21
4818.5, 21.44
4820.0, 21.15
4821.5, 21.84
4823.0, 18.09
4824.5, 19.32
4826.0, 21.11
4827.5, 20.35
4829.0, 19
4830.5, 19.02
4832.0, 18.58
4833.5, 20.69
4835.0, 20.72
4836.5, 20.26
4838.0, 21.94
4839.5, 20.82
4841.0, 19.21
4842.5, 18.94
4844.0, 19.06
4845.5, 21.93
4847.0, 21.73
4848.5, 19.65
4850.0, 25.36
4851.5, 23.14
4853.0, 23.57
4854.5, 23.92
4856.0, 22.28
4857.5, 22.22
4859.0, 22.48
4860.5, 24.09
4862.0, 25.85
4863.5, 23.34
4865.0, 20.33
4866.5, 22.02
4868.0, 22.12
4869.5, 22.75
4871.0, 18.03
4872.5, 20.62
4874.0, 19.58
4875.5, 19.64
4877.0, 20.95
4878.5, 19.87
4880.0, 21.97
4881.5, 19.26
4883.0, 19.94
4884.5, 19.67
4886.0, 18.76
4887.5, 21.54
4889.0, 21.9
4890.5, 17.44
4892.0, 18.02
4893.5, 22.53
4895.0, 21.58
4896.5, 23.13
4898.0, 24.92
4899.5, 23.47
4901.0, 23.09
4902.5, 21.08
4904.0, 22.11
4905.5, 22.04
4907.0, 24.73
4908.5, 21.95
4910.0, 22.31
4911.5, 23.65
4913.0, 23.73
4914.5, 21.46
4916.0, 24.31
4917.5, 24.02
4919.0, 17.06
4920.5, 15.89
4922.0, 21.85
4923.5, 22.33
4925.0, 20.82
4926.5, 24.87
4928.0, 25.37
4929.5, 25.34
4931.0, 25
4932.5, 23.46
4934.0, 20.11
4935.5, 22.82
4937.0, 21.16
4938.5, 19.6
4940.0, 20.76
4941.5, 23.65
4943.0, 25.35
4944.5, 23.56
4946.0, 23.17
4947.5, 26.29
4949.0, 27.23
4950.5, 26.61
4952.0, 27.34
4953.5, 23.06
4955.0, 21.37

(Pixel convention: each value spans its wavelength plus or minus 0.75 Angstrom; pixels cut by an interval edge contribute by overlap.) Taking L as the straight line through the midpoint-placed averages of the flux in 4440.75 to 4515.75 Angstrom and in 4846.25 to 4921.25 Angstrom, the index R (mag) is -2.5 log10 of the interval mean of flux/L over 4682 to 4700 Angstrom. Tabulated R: -0.15 mag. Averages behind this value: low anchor 16.8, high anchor 21.7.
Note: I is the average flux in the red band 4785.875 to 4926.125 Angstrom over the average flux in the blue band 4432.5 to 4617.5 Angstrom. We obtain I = 1.13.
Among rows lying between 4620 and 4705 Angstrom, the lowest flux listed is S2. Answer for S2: 17.52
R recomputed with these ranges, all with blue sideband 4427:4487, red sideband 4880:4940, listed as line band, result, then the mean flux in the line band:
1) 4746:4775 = 0.02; 19.3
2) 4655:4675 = -0.25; 23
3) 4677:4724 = -0.18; 22.3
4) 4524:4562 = -0.12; 18.6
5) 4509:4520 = -0.18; 19.2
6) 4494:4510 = -0.16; 18.5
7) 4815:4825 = -0.01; 20.7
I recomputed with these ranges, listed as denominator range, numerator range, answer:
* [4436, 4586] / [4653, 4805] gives 1.16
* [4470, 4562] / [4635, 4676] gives 1.20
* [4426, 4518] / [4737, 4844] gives 1.22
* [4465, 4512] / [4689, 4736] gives 1.22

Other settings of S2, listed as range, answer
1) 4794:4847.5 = 18.09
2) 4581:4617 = 16.9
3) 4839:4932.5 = 15.89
